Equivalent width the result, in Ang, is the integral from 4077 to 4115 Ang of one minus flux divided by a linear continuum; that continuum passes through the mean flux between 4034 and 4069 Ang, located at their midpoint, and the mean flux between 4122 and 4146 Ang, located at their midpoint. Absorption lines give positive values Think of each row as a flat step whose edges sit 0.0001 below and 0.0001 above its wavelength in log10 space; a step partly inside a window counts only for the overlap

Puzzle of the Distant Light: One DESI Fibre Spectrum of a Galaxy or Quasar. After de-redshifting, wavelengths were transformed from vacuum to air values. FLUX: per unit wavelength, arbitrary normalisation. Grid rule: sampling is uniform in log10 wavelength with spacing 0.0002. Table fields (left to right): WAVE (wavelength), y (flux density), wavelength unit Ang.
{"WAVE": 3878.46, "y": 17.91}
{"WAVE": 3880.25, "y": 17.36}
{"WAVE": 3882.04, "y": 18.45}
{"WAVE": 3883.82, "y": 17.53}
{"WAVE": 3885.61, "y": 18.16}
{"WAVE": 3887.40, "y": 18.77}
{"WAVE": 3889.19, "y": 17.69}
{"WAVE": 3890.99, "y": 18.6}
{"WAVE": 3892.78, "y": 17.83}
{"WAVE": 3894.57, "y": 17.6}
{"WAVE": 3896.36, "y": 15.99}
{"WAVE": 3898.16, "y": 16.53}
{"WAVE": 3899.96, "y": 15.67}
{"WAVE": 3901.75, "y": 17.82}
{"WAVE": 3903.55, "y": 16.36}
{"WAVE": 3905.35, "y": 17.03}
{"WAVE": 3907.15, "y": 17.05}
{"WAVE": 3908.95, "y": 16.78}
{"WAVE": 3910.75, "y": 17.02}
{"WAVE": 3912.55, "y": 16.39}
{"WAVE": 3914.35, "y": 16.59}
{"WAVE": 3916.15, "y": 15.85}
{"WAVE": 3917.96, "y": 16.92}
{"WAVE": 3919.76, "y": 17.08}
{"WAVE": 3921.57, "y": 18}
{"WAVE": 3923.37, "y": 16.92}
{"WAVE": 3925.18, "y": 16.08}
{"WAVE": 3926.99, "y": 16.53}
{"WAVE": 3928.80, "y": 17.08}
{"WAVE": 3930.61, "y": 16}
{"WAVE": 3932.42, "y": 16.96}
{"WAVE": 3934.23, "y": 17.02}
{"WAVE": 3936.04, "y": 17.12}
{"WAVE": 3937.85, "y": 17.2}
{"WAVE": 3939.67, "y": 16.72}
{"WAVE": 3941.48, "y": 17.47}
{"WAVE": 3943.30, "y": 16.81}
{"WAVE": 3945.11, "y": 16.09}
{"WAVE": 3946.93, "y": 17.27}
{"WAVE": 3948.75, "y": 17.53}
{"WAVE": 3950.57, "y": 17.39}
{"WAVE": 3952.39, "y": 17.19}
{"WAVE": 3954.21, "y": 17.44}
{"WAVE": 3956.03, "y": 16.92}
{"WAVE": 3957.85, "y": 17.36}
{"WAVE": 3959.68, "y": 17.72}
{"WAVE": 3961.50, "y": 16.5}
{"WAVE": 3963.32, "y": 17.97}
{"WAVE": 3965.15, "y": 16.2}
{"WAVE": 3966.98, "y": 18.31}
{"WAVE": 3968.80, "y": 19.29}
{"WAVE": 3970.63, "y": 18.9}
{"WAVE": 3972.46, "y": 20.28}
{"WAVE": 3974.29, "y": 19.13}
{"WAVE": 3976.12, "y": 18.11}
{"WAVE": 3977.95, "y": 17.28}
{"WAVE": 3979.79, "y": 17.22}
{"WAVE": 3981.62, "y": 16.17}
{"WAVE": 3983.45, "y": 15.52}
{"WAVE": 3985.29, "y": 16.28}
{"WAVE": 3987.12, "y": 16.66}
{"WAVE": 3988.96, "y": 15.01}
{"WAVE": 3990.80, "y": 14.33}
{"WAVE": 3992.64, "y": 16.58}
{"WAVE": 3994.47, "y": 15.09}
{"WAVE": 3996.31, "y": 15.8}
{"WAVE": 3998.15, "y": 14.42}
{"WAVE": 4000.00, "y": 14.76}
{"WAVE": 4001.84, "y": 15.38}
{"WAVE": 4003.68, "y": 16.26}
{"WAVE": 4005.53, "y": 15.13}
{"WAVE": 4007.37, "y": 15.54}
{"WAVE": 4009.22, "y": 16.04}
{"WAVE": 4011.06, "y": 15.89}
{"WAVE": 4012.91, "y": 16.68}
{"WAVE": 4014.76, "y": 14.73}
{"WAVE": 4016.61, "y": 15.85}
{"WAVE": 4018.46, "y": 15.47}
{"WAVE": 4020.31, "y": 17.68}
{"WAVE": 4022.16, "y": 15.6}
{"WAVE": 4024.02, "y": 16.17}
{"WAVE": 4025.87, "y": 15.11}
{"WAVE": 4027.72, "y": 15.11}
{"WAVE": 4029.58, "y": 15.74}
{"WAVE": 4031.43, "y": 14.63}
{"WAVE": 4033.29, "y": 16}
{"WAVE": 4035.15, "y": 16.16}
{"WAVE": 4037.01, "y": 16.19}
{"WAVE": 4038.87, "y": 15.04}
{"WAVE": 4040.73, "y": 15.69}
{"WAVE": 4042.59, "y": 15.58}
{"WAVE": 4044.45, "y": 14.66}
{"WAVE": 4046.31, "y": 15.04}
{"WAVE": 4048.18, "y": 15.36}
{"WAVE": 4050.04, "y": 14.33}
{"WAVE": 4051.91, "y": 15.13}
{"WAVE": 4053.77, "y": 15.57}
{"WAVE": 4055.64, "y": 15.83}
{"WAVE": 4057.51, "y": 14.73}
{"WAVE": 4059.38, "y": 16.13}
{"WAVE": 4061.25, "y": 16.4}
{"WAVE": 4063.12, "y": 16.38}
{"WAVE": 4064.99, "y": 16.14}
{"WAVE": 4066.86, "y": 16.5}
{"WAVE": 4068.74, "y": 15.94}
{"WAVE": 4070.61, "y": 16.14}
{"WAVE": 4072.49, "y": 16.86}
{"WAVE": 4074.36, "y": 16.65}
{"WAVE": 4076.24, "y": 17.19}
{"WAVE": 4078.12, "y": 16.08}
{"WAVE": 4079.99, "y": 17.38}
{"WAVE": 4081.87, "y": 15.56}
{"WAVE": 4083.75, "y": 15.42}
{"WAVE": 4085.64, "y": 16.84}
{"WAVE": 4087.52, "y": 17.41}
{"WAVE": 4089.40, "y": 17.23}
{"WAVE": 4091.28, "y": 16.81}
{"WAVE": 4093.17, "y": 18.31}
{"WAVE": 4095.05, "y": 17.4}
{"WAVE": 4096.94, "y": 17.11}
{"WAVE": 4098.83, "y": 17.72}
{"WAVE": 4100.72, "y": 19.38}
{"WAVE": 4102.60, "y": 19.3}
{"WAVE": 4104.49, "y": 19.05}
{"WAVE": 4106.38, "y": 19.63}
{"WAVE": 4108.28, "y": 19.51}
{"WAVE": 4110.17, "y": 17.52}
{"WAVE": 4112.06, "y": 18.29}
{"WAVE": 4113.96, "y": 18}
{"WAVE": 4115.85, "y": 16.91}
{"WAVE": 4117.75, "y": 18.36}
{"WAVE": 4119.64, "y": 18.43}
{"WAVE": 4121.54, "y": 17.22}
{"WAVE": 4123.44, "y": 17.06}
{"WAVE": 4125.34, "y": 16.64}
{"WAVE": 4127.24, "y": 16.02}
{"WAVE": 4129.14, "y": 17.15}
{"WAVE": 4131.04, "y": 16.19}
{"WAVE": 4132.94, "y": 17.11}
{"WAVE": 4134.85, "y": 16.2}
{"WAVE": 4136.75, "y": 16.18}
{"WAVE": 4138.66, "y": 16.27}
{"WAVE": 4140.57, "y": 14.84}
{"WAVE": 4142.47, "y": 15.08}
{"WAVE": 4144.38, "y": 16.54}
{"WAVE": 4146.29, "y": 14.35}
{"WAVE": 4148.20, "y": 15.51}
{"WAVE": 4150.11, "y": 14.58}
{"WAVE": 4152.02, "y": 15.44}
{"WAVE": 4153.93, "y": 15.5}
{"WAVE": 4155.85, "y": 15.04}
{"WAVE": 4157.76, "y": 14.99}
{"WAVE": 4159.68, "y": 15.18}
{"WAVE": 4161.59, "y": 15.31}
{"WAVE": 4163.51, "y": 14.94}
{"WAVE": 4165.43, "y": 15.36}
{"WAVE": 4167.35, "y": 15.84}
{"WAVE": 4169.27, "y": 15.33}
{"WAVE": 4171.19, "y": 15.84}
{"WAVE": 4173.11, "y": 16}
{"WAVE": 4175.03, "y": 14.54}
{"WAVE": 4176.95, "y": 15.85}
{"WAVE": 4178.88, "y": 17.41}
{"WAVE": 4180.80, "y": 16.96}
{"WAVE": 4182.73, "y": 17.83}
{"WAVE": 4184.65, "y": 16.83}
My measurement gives -4.15 Ang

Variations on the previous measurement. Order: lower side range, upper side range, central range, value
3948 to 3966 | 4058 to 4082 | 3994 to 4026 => 2.23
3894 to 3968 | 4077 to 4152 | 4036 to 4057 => 2.09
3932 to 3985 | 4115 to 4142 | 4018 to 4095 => 4.46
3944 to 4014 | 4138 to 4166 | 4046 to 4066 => 0.62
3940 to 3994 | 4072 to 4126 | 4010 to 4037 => 2.43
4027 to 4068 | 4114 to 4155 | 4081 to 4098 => -1.06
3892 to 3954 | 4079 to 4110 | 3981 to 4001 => 2.00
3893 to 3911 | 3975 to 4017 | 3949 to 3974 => -2.49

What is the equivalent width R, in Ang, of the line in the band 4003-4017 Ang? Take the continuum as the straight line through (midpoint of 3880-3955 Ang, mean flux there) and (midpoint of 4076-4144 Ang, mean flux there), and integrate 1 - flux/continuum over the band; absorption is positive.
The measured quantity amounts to 1.1 Ang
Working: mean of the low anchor 17.1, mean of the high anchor 17.2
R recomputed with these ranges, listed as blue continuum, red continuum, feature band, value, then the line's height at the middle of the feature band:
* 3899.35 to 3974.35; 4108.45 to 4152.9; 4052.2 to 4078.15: 1.0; 16.8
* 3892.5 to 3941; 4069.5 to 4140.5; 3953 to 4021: 1.6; 17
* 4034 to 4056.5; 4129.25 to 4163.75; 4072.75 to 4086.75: -0.9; 15.4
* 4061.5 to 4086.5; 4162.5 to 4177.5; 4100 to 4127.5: -3.7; 16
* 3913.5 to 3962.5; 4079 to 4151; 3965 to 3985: -1.0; 17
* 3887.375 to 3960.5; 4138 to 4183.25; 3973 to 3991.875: 0.0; 16.7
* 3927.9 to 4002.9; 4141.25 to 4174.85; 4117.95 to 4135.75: -1.6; 15.6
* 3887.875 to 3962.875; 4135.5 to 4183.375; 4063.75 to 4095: -1.1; 16.1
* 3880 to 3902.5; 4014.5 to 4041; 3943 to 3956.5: -0.3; 16.8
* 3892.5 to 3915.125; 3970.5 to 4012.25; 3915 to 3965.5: -1.2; 16.6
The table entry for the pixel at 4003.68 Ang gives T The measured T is 16.26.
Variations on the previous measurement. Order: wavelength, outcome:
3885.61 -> 18.16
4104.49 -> 19.05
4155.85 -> 15.04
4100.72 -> 19.38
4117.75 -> 18.36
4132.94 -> 17.11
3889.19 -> 17.69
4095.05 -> 17.4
